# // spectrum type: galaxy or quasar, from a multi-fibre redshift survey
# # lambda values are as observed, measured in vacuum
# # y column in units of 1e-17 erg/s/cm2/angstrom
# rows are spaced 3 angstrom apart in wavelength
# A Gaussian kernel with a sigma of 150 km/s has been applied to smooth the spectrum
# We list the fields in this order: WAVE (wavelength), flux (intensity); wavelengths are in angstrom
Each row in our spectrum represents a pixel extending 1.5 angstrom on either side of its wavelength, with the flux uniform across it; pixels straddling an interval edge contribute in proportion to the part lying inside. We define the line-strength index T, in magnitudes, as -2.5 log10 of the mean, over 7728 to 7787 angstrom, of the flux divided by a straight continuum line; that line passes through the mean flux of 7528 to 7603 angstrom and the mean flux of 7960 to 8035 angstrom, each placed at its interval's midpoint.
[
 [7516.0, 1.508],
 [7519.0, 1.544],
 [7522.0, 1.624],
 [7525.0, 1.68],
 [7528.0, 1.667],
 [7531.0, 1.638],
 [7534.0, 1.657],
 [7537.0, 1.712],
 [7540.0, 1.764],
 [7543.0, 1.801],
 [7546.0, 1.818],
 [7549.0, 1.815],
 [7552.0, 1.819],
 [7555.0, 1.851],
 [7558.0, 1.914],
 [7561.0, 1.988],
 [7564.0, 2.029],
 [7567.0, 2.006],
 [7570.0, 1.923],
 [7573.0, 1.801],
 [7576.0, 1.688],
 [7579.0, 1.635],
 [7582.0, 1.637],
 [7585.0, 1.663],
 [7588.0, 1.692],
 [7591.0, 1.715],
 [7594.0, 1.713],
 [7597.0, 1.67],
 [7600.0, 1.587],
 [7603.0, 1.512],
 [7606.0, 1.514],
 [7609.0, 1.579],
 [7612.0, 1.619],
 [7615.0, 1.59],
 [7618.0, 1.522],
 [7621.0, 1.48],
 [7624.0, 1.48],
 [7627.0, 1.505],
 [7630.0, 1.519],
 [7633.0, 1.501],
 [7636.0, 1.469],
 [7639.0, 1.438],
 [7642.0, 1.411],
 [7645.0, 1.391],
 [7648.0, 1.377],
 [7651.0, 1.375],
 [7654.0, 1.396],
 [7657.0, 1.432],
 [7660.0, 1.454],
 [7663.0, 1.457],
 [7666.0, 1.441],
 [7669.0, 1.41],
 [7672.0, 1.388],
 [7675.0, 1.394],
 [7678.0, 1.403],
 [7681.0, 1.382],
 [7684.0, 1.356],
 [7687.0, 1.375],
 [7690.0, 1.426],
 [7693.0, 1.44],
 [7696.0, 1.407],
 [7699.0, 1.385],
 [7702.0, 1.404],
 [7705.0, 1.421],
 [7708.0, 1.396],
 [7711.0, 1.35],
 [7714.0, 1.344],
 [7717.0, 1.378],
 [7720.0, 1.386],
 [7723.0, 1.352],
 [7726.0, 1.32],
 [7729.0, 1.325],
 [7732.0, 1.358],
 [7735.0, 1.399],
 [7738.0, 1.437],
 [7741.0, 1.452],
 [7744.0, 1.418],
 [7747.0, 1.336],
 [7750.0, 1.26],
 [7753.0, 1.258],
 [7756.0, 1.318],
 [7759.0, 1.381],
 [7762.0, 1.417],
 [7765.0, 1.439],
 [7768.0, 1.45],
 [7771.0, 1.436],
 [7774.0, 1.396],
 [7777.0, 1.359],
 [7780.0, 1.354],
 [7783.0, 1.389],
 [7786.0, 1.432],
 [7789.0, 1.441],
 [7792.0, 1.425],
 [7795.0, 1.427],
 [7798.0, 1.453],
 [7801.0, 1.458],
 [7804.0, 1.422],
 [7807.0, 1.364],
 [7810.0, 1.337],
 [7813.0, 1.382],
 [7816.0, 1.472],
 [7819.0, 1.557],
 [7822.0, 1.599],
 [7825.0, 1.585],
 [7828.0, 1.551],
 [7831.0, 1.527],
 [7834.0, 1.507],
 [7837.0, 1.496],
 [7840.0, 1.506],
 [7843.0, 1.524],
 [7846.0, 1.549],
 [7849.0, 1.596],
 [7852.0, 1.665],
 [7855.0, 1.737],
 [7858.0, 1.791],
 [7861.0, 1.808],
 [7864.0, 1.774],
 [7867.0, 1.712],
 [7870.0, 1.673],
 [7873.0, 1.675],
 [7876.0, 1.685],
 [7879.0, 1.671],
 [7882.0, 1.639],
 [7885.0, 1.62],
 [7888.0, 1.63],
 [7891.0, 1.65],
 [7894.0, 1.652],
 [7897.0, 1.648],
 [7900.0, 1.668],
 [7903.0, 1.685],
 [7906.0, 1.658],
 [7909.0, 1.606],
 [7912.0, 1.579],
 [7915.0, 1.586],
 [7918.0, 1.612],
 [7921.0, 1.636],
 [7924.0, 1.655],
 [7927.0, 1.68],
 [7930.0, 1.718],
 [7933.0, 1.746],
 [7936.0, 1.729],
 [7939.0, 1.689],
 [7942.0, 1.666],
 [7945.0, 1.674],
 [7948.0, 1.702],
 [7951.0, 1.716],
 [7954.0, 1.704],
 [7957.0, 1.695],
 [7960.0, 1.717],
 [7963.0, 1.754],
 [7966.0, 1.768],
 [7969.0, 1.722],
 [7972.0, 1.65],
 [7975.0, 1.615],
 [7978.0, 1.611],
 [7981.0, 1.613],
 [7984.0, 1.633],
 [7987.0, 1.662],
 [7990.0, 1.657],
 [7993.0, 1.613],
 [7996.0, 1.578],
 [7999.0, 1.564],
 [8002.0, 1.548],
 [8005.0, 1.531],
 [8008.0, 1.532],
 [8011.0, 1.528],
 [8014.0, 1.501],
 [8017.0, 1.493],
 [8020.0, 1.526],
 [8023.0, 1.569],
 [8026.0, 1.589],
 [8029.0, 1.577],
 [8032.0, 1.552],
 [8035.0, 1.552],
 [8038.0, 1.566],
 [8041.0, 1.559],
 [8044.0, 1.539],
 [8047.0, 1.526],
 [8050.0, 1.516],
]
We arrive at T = 0.22 mag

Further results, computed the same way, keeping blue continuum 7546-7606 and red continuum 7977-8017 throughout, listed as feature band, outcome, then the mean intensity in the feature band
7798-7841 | 0.12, 1.48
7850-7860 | -0.06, 1.73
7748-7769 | 0.23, 1.36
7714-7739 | 0.24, 1.37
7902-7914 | -0.01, 1.63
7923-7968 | -0.07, 1.71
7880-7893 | -0.01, 1.64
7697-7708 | 0.22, 1.4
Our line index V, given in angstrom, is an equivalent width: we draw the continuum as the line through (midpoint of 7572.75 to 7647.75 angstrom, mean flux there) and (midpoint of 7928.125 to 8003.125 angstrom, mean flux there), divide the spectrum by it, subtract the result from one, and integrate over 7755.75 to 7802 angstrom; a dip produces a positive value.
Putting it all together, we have 5.8 angstrom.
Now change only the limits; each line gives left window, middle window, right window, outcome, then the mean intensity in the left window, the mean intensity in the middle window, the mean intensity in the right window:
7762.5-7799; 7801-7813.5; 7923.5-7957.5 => 0.7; 1.42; 1.39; 1.7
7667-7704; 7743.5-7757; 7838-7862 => 1.7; 1.4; 1.31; 1.64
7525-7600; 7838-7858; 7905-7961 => 1.0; 1.77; 1.61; 1.67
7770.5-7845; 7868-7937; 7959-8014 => -5.0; 1.46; 1.66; 1.62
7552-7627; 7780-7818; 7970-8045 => 5.1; 1.7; 1.42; 1.58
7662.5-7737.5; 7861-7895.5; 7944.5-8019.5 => -3.1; 1.39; 1.68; 1.63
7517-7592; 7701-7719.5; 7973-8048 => 3.4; 1.76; 1.38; 1.57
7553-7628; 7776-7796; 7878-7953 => 3.2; 1.69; 1.4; 1.66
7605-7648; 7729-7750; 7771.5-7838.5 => 1.2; 1.5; 1.38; 1.45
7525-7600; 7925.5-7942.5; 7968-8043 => -1.0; 1.77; 1.71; 1.58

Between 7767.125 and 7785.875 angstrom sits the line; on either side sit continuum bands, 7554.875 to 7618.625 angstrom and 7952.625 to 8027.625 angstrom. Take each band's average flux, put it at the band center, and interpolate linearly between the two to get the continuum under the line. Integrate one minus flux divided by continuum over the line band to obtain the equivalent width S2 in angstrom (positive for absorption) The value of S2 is 3.1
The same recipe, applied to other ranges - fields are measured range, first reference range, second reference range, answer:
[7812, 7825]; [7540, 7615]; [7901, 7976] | 1.4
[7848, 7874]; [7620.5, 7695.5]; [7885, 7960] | -1.7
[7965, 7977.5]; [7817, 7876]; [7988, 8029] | -0.8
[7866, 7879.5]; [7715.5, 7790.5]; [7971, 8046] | -2.0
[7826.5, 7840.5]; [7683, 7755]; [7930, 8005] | -0.1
